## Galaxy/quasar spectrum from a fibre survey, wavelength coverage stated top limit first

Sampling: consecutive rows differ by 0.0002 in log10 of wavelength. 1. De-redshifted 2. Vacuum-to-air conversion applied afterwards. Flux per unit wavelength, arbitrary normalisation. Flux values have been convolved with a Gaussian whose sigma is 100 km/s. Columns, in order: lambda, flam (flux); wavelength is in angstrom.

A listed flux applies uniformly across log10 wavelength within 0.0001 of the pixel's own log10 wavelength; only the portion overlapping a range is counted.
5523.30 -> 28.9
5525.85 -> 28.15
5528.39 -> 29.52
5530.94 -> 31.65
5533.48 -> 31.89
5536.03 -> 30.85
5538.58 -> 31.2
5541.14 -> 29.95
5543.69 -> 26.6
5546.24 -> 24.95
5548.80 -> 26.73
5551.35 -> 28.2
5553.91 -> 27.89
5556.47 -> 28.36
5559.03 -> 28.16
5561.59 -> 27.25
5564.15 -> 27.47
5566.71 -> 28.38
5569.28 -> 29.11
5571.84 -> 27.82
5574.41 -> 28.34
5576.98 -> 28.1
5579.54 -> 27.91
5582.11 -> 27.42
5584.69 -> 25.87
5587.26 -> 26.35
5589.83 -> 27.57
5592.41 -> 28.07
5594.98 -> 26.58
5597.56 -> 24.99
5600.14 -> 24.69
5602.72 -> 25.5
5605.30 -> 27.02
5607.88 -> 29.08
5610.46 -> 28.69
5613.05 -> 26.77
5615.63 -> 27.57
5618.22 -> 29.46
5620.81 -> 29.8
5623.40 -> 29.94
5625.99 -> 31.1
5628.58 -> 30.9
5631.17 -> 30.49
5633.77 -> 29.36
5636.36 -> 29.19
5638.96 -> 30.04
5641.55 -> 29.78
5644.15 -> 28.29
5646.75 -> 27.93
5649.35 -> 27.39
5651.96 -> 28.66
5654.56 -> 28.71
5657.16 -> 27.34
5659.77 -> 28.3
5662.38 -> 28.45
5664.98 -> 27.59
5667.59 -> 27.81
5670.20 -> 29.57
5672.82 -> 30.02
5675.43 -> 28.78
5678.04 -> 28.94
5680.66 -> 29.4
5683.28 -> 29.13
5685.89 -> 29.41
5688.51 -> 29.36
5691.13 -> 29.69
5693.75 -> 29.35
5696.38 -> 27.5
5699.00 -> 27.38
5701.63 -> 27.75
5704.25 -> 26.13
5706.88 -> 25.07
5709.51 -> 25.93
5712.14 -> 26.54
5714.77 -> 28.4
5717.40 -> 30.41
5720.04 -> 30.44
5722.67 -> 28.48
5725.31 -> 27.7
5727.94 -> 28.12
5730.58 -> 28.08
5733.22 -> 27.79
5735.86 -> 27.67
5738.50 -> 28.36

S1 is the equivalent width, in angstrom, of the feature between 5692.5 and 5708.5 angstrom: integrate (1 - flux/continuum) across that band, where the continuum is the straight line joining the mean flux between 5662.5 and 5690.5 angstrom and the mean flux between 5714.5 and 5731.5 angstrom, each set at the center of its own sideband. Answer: 0.97 angstrom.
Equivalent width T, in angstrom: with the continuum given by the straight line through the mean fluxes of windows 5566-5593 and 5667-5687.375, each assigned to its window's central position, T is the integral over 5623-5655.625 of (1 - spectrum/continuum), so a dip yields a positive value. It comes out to -0.9 angstrom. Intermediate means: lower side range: 27.7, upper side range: 29.2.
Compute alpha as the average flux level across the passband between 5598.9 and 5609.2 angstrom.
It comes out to 26.6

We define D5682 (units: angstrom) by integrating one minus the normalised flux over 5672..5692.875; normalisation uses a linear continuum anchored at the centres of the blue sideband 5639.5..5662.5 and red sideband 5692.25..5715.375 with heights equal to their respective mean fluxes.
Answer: -1.30 angstrom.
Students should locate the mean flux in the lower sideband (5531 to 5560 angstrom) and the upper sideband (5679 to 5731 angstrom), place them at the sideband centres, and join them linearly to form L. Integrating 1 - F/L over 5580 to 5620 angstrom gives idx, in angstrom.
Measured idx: 2.1 angstrom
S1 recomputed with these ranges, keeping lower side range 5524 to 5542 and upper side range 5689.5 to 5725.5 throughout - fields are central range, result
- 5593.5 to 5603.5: 1.35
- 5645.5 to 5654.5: 0.20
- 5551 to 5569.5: 1.22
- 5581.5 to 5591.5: 0.96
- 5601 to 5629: 0.63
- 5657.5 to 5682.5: -0.23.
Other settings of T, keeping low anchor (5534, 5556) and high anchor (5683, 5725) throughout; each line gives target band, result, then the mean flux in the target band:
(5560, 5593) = 0.8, 27.7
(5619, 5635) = -1.1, 30.2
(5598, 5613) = 0.8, 26.9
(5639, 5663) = -0.1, 28.4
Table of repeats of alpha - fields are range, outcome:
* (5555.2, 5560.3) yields 28.3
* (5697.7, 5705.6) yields 27.1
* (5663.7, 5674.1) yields 28.7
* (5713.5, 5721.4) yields 29.8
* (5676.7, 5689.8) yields 29.3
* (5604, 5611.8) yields 28.3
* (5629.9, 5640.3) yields 29.8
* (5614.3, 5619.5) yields 28.5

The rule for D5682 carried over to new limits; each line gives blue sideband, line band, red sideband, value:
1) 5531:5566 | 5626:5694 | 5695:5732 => -2.6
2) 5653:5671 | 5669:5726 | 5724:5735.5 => -0.7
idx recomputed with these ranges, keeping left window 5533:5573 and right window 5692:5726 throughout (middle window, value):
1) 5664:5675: -0.3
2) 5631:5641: -0.6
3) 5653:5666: -0.1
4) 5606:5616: 0.0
